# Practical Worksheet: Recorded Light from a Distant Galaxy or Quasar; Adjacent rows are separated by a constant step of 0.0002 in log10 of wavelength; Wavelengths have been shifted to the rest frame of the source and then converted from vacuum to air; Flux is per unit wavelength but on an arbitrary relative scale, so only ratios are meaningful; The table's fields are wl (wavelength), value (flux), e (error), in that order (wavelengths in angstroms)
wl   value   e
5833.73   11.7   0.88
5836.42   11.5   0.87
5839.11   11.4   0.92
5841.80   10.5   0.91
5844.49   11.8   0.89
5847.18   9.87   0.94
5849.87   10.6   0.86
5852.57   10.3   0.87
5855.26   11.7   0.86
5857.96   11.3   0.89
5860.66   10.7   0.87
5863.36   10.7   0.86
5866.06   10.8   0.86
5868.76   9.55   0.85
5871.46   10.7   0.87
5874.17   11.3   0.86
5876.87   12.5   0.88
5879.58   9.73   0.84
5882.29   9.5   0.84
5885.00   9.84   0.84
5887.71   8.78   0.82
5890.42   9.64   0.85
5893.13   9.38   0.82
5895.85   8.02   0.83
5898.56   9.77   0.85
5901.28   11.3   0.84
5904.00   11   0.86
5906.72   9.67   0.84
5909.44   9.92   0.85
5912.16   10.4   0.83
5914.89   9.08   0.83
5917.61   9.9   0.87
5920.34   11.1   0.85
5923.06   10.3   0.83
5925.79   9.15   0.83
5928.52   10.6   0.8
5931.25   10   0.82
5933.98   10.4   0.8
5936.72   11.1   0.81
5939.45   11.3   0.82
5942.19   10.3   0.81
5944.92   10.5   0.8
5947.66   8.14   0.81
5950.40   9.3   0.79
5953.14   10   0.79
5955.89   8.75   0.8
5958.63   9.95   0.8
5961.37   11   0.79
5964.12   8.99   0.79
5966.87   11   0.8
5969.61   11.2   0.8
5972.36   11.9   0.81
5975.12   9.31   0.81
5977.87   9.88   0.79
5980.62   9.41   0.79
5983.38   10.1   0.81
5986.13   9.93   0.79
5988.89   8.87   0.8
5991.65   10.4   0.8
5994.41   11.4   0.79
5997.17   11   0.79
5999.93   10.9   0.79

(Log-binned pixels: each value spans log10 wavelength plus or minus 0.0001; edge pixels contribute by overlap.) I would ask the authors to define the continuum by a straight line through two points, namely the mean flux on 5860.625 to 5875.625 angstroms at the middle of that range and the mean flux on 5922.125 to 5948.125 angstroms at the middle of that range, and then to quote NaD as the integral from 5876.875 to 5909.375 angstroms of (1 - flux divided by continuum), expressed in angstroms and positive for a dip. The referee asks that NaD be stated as 2.08 angstroms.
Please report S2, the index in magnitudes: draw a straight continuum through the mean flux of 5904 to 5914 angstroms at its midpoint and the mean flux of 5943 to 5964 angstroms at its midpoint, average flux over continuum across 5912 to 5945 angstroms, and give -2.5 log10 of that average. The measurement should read -0.05 mag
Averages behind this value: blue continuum 10.1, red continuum 9.64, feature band 10.3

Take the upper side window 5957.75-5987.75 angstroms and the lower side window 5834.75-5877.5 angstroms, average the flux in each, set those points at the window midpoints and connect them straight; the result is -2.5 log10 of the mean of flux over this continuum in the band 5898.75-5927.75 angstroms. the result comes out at 0.044 mag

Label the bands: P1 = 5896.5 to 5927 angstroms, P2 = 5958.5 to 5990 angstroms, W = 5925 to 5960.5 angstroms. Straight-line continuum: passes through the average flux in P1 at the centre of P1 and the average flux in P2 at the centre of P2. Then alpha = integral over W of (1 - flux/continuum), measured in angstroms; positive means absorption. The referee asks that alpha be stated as 0.5 angstroms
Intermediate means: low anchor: 10.1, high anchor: 10.1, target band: 9.99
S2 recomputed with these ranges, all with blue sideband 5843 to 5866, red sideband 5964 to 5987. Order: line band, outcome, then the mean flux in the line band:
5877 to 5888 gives 0.09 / 9.86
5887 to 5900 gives 0.17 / 9.15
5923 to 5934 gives 0.05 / 10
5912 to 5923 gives 0.05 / 10.1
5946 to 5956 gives 0.14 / 9.12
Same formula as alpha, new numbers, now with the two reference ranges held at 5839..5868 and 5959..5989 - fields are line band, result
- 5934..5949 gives 0.1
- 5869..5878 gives -0.4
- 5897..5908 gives 0.2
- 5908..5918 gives 0.7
